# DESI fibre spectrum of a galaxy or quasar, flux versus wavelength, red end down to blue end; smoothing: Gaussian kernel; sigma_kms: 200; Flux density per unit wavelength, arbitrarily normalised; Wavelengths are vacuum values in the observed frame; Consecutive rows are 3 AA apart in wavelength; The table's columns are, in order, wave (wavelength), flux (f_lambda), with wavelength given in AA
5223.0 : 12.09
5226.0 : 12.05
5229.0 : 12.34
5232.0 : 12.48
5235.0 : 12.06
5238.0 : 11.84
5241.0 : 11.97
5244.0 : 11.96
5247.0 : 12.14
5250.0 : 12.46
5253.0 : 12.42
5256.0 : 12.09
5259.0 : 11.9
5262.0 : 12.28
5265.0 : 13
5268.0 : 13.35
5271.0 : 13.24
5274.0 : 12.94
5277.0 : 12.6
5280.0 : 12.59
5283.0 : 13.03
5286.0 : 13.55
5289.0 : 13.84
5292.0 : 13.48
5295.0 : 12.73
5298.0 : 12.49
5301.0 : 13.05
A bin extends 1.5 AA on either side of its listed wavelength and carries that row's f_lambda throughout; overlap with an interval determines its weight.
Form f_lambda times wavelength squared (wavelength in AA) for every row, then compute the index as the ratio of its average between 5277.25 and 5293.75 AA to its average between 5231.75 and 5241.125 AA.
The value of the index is 1.12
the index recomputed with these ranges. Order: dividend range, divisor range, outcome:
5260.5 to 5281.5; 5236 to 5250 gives 1.08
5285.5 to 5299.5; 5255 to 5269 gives 1.07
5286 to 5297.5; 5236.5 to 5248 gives 1.13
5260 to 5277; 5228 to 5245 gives 1.08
